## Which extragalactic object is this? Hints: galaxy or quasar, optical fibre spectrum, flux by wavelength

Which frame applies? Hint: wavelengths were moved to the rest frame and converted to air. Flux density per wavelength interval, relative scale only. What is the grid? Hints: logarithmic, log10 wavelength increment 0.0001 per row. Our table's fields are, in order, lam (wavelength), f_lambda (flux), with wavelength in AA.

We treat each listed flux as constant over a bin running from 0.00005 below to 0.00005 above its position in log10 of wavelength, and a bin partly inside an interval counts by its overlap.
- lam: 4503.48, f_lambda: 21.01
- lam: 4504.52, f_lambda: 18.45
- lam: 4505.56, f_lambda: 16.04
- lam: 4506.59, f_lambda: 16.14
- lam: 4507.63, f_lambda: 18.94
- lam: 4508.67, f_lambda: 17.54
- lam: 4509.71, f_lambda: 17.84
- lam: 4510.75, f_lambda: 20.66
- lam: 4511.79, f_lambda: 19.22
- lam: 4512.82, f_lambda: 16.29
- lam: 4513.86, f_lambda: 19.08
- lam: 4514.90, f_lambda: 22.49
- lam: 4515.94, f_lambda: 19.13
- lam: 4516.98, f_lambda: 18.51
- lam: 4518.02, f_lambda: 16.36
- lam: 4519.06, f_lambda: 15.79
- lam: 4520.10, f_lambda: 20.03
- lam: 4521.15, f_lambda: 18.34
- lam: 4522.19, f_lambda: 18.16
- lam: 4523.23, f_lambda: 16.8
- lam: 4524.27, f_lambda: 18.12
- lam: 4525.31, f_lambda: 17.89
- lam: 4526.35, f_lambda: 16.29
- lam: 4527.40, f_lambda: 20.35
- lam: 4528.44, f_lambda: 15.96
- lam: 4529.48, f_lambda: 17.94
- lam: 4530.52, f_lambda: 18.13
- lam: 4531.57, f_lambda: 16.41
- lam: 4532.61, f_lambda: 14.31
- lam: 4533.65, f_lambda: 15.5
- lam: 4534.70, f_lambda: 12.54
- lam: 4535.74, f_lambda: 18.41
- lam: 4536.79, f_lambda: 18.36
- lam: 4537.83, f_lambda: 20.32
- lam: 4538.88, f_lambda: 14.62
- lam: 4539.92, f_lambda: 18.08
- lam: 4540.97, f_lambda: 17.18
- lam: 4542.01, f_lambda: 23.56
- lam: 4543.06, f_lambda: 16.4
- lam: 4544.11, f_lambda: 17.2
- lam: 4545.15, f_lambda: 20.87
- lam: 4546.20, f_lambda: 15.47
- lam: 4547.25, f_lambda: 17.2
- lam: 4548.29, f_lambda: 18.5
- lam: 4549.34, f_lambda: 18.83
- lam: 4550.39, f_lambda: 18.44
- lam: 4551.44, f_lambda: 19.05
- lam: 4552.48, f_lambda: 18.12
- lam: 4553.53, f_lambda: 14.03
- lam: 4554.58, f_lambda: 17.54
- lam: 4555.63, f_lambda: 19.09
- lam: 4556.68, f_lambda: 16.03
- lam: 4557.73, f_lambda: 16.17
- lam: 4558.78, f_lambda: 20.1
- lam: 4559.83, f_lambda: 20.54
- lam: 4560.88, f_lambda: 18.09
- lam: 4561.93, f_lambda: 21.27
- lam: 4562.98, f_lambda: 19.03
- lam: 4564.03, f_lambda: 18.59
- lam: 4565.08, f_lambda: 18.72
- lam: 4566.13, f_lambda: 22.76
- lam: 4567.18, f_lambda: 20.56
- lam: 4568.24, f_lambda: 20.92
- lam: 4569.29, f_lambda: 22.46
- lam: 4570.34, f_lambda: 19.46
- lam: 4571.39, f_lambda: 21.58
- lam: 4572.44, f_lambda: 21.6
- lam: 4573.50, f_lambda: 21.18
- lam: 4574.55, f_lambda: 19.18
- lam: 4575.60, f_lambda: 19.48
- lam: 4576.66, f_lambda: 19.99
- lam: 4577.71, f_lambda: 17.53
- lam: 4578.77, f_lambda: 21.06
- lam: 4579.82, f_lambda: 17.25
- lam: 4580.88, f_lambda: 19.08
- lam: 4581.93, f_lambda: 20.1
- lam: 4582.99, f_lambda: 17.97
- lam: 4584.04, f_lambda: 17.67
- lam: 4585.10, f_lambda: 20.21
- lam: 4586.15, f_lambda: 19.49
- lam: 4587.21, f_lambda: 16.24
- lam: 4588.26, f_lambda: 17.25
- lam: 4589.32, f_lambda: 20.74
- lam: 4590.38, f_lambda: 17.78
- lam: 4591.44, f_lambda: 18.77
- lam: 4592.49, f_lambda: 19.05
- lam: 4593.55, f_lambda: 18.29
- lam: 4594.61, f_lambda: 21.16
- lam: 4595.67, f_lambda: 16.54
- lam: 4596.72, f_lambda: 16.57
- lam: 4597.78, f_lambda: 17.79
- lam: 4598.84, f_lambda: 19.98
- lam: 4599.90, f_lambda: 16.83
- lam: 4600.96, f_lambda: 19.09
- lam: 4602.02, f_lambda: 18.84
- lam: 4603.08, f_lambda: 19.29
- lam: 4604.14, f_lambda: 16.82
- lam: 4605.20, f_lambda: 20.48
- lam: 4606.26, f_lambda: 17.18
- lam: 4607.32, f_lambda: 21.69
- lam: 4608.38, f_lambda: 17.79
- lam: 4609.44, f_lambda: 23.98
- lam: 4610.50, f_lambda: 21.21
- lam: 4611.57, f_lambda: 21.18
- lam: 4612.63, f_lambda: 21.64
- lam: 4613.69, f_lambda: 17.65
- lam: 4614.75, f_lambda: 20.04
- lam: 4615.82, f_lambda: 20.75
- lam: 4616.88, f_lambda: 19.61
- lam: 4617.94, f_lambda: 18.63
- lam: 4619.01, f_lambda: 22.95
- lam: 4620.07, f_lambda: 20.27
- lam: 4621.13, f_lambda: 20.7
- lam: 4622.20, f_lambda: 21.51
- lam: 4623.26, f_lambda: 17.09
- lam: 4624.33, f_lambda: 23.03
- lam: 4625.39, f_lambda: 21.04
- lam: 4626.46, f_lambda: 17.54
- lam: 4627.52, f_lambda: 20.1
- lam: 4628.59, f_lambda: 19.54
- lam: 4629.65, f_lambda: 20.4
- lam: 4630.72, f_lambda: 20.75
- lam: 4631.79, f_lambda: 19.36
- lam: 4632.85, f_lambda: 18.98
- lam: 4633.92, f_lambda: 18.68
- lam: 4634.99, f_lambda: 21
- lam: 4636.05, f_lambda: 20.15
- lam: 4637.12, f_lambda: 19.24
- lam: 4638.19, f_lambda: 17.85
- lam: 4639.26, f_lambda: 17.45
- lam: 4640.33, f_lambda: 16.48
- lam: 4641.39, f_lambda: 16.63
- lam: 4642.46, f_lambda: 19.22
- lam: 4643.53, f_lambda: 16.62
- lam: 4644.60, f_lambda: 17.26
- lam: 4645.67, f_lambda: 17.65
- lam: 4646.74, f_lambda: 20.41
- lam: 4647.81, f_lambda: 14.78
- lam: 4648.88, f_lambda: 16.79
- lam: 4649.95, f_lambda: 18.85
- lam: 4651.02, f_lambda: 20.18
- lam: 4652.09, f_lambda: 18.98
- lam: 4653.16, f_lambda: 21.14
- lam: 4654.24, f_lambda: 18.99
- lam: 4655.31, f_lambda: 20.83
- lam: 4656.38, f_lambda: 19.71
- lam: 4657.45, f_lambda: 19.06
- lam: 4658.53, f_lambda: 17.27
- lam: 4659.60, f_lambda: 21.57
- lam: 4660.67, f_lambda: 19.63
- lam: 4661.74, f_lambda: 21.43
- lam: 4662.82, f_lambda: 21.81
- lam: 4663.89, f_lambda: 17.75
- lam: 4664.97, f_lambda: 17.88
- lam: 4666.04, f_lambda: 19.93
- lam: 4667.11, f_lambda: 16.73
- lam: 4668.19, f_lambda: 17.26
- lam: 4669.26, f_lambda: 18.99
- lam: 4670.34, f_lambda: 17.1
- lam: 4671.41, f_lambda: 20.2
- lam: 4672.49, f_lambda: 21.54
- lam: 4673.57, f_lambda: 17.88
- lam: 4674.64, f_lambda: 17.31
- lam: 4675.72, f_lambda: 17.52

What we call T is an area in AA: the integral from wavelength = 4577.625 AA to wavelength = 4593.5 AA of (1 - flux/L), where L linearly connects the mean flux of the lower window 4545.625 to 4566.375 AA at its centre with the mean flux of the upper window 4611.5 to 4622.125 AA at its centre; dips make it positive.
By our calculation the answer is 0.50 AA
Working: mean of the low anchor 18.3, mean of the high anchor 20.4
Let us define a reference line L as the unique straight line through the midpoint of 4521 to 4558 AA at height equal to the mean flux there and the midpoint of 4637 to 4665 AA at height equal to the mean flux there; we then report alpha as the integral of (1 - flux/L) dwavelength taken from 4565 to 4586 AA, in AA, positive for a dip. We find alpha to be -2.4 AA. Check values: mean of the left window 17.5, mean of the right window 18.7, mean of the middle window 20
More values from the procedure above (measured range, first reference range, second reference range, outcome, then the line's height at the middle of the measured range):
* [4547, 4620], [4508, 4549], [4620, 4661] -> -2.90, 18.5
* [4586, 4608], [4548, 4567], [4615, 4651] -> 0.42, 18.9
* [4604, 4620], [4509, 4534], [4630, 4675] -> -1.40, 18.6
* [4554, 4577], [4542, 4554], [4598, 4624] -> -1.59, 18.4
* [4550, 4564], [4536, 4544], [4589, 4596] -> 0.16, 18.5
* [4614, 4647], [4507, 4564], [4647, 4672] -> -1.04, 18.8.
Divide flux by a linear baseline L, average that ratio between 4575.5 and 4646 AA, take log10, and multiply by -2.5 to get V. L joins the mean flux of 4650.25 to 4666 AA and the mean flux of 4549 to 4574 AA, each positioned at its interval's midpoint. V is 0.02 mag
